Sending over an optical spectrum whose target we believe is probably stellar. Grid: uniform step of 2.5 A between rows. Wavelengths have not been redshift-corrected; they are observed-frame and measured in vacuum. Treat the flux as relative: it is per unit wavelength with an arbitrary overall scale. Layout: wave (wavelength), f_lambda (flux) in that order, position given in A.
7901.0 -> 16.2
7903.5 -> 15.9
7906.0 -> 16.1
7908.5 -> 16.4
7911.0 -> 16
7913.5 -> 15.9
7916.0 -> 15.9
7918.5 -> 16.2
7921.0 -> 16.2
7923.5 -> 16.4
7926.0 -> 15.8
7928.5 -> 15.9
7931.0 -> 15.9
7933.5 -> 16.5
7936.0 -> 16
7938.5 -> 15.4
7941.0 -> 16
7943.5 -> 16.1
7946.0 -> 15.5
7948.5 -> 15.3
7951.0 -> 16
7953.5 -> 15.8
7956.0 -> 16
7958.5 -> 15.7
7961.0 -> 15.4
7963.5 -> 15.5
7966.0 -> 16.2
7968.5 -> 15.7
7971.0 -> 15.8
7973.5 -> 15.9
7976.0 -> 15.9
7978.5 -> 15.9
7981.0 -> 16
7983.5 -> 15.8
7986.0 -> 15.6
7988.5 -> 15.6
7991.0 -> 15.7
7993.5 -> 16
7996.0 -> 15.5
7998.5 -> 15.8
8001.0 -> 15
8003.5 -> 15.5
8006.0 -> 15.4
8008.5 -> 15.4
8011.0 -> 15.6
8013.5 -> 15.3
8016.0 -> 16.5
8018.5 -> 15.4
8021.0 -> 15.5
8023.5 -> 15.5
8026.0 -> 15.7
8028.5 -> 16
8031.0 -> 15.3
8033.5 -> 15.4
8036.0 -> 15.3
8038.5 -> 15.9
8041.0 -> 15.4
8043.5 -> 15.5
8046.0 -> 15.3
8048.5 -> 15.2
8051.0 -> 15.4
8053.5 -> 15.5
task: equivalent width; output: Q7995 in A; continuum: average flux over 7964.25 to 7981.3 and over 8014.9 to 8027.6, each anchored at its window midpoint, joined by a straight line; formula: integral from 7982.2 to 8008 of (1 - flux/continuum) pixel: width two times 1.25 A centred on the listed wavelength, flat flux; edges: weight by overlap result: 0.37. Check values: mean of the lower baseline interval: 15.9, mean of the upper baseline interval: 15.7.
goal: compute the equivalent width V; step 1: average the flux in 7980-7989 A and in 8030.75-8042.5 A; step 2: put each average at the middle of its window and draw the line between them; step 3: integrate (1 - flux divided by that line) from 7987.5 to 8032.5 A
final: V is 0.1 A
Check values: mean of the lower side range 15.8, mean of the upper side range 15.5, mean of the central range 15.6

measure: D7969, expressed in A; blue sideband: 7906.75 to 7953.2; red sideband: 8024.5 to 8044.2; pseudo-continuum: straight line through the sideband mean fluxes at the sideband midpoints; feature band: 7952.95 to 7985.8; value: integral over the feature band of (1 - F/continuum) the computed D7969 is 0.0 A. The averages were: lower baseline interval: 16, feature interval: 15.8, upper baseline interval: 15.6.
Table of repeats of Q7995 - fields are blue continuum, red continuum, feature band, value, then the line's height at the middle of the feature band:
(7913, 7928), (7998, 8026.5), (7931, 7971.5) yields 0.2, 15.9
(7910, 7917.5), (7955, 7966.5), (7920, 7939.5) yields -0.2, 15.9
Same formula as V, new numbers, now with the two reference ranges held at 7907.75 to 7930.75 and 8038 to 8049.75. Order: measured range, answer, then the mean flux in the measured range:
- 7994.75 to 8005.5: 0.1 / 15.4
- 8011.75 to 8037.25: -0.1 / 15.6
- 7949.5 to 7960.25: 0.0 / 15.8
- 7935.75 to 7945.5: 0.1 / 15.8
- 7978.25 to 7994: -0.1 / 15.8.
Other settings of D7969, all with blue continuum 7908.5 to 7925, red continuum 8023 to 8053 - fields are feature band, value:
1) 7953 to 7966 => 0.14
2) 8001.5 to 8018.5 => 0.07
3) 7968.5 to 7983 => -0.06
